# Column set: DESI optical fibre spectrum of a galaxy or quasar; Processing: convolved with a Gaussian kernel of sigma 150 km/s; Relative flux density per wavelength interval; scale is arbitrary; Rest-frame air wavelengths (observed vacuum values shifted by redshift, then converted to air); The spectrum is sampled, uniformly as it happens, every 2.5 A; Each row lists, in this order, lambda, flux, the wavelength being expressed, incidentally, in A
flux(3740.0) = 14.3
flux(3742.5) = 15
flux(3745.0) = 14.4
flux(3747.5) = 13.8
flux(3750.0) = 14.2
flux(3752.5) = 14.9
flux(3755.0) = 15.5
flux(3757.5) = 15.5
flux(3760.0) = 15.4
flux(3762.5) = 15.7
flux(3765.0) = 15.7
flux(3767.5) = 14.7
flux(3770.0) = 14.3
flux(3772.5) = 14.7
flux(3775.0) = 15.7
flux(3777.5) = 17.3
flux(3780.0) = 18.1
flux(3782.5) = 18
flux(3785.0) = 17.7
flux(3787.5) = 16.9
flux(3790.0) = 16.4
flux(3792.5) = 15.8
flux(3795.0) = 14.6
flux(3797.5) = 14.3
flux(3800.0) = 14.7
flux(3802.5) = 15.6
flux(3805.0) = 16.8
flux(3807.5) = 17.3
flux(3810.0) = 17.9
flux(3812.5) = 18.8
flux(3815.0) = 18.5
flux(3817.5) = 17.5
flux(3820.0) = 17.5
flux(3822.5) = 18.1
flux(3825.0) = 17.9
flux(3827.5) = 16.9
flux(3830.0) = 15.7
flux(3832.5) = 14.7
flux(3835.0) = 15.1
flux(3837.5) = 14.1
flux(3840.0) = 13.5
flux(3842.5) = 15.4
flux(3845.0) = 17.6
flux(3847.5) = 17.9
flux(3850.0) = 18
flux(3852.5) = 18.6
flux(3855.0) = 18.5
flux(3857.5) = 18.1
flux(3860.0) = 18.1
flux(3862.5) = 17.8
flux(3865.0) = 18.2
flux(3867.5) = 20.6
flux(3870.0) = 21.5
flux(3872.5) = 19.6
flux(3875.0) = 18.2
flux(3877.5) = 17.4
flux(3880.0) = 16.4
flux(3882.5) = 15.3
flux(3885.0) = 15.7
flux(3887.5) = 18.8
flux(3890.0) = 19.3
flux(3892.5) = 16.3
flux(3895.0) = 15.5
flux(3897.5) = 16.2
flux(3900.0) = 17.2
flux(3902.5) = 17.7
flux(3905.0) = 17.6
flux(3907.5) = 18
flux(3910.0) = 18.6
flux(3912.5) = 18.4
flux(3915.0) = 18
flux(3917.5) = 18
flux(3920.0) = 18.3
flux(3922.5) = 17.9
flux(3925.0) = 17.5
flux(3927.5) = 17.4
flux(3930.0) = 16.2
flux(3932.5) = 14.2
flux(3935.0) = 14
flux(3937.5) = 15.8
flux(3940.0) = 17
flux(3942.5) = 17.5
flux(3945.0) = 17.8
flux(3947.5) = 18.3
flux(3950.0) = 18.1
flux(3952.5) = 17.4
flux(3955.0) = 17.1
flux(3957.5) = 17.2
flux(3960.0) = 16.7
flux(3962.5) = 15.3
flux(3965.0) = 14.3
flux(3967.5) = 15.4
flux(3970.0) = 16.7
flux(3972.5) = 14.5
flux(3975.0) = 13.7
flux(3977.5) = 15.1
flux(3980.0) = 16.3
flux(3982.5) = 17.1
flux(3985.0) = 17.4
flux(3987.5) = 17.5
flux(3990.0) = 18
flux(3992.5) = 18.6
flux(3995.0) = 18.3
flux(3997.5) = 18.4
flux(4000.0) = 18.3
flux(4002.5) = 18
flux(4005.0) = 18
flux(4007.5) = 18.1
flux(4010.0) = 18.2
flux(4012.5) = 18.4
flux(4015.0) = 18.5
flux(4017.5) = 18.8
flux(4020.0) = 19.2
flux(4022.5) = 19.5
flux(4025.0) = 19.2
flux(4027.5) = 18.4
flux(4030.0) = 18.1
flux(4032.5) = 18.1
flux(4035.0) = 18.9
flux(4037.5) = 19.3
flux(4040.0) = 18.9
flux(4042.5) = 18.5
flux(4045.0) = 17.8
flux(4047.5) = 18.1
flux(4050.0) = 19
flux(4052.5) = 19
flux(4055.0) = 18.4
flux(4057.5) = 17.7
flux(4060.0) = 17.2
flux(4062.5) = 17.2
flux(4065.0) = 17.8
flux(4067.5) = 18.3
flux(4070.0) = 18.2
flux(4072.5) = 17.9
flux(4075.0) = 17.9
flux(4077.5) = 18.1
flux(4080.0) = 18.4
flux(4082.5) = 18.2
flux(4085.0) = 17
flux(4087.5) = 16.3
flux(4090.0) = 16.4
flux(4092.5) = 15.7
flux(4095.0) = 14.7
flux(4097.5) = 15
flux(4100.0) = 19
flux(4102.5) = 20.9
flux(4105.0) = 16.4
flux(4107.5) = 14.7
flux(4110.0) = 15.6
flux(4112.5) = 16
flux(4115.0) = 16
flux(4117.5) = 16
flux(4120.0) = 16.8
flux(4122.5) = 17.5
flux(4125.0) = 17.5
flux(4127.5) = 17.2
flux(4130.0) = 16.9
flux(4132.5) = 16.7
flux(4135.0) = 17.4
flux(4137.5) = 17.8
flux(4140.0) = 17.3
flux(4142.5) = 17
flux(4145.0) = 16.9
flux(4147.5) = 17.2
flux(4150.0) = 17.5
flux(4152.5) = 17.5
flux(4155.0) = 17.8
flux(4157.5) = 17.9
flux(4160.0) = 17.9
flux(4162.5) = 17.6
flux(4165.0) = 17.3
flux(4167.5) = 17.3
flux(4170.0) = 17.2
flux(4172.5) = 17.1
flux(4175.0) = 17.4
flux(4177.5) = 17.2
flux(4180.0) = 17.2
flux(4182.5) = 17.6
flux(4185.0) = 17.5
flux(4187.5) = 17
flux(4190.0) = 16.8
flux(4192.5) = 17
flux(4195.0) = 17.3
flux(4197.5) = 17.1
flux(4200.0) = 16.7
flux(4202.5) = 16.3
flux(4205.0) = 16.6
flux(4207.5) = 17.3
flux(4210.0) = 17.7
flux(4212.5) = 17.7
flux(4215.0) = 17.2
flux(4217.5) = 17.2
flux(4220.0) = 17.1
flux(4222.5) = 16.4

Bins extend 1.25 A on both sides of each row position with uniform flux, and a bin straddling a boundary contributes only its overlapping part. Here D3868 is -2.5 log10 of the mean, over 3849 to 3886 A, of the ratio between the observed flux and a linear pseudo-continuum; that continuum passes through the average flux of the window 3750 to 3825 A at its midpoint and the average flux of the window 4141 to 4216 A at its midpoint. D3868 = -0.10 mag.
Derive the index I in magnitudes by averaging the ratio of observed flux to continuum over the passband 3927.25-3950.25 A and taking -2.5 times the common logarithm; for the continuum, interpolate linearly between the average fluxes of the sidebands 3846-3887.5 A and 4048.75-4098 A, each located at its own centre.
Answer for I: 0.09 mag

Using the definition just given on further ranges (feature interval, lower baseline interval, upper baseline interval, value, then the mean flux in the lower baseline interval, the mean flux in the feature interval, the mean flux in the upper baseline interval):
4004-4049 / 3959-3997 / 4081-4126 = -0.13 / 16.4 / 18.6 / 16.7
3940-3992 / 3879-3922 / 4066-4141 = 0.04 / 17.4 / 16.6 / 17.1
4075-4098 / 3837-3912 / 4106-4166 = 0.02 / 17.6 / 16.8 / 17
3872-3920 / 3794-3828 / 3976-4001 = -0.02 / 16.9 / 17.5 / 17.5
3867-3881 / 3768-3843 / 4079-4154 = -0.15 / 16.3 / 18.9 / 16.9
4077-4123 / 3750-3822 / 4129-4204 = 0.02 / 16.3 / 16.7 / 17.2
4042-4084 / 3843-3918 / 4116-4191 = -0.04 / 17.9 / 18.1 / 17.3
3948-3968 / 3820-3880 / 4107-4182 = 0.05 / 17.4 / 16.5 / 17.1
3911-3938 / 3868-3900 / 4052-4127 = 0.04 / 17.6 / 16.9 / 17.2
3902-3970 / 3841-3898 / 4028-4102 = 0.05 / 17.8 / 17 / 17.8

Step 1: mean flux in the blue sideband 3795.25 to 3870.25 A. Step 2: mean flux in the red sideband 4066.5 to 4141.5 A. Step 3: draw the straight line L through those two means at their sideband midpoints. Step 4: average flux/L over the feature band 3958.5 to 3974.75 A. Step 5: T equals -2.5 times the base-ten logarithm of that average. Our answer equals 0.11 mag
